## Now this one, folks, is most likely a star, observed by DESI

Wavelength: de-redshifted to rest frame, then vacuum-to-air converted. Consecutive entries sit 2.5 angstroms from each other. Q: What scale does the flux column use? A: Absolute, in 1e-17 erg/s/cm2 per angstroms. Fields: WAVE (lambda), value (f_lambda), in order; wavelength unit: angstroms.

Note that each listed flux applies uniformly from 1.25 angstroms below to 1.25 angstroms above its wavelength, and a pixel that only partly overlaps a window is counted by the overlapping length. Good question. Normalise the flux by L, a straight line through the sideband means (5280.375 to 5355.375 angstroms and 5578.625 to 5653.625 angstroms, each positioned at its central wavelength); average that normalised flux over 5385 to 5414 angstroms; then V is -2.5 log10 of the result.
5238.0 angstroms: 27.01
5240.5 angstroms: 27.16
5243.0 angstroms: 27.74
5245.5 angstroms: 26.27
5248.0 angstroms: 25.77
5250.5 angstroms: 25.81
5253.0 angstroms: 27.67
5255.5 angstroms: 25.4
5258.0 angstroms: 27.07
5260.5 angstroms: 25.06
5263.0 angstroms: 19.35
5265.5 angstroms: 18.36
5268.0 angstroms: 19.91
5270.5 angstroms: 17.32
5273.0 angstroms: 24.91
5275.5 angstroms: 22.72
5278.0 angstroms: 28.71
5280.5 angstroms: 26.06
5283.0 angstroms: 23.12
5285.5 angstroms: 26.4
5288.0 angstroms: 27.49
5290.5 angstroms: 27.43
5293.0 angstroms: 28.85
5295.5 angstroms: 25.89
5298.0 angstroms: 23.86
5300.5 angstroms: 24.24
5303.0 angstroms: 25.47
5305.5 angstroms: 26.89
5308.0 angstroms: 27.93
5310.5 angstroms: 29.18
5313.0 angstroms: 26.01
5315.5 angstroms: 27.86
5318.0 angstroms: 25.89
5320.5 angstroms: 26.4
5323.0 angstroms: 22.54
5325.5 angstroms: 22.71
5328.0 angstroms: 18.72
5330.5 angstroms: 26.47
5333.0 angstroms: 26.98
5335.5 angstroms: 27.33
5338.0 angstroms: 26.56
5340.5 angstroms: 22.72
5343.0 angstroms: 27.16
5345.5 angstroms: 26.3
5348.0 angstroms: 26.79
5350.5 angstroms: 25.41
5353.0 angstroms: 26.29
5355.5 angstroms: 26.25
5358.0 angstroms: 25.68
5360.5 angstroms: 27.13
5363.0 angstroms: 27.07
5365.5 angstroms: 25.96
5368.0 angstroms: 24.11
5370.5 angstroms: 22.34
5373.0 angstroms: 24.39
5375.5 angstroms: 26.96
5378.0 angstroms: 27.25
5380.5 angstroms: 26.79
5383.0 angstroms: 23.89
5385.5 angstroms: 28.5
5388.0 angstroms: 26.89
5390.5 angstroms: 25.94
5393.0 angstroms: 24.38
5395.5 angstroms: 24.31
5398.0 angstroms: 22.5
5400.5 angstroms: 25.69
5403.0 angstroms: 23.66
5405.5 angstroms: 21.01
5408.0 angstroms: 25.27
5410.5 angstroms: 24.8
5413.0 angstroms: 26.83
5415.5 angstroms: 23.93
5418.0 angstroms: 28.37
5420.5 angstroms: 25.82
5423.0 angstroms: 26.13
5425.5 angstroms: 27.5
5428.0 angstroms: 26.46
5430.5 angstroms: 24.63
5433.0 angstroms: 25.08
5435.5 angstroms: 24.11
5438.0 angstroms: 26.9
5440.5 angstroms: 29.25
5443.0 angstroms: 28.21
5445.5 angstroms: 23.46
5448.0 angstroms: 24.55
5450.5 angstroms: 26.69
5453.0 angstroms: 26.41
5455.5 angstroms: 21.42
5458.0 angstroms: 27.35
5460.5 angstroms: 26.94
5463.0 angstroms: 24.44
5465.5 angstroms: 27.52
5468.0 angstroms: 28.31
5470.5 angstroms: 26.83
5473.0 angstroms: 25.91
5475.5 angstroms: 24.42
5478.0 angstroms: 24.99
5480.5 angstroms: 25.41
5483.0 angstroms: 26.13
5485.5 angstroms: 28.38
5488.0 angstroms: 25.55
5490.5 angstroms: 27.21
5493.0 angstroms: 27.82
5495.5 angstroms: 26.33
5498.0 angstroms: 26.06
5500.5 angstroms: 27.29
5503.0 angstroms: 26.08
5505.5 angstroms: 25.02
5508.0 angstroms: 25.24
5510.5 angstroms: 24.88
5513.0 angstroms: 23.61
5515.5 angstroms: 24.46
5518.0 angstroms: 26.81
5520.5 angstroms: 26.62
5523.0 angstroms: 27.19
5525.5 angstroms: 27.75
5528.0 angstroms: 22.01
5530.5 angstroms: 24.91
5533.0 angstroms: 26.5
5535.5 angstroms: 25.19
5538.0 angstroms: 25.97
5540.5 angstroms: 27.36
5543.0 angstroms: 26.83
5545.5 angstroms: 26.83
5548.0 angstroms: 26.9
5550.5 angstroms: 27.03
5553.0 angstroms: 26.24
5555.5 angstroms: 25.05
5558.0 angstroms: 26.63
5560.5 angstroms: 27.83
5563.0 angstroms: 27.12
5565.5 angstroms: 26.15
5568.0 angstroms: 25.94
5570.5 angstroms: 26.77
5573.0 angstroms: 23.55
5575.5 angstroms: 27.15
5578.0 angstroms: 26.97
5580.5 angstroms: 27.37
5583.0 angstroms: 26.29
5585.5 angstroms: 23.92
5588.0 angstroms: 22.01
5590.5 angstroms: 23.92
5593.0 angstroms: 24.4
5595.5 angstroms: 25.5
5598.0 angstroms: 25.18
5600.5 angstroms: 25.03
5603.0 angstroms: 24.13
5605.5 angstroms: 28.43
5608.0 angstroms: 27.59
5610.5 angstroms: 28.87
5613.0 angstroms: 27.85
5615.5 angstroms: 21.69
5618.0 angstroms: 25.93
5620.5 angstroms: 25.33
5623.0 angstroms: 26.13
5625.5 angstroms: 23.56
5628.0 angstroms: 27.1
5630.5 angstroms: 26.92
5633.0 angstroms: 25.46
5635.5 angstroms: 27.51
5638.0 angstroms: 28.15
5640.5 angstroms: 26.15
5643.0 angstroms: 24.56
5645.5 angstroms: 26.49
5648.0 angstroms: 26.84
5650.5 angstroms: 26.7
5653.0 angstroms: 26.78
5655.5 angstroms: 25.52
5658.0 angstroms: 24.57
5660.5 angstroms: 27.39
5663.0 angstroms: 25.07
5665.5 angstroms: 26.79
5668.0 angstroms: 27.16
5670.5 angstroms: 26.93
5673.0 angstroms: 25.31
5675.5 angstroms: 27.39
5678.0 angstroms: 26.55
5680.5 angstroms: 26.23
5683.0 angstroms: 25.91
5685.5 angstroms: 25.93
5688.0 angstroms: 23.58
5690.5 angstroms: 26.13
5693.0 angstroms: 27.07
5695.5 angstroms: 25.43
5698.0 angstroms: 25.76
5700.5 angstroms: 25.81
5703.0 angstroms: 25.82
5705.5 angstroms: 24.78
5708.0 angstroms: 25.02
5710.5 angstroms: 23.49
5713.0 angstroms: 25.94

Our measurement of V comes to 0.04 mag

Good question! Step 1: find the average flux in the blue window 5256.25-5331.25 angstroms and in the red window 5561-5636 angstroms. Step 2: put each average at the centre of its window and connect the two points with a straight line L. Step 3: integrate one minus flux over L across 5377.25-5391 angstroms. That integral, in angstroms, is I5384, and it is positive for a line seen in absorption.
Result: -0.82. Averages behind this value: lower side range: 24.8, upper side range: 25.8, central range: 26.6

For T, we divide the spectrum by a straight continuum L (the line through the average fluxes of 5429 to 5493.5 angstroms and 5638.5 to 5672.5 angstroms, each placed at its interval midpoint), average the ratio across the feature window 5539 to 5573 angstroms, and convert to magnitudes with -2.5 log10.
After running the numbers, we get -0.02 mag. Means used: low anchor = 26.1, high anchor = 26.2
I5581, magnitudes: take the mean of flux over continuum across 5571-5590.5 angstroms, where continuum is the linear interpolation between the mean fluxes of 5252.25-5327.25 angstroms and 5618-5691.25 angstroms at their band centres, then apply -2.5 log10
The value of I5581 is 0.03 mag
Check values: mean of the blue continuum 25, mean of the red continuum 26.1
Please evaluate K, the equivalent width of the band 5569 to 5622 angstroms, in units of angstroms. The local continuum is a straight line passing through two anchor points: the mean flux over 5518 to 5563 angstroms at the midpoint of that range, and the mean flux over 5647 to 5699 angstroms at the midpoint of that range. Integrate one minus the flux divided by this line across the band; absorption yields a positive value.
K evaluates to 1.3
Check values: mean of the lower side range 26.3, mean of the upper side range 26.1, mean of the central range 25.6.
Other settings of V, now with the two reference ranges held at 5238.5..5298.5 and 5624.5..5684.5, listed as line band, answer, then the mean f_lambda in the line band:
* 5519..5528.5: -0.02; 26.2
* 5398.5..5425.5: 0.01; 25.2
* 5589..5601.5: 0.06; 24.7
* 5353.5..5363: -0.05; 26.4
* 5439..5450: -0.03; 26.4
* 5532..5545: -0.02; 26.4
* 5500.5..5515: 0.03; 25.1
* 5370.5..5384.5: -0.01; 25.6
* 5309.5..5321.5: -0.08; 27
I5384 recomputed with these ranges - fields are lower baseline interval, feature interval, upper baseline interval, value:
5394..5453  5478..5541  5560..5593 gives -0.93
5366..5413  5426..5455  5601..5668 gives -0.75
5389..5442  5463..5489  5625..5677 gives -0.64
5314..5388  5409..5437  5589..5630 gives -0.17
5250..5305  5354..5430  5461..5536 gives -0.61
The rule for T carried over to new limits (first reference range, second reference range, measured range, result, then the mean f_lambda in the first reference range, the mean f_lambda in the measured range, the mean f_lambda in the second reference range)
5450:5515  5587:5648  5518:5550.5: -0.013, 26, 26.2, 25.8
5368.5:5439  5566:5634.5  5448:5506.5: -0.029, 25.4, 26.2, 25.7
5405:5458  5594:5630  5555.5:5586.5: -0.018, 25.7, 26.3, 25.9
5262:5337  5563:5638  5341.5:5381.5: -0.039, 24.9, 26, 25.8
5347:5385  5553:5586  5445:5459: 0.042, 25.8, 25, 26.3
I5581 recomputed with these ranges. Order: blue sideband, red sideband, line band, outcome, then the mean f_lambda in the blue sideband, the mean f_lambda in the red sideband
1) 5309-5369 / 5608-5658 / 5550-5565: -0.02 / 25.7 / 26.2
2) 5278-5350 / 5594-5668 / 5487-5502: -0.03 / 25.9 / 26.1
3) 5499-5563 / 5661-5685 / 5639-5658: 0.01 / 26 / 26.4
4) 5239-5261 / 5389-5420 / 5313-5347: 0.02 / 26.5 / 24.8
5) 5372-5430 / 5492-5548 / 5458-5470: -0.05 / 25.5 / 26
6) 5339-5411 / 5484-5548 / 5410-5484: -0.01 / 25.4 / 26.1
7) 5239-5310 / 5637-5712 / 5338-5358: -0.02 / 25.2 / 26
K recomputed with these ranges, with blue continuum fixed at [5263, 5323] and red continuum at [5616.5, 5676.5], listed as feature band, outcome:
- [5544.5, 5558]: -0.3 angstroms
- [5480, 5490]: -0.3 angstroms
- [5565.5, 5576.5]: 0.0 angstroms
